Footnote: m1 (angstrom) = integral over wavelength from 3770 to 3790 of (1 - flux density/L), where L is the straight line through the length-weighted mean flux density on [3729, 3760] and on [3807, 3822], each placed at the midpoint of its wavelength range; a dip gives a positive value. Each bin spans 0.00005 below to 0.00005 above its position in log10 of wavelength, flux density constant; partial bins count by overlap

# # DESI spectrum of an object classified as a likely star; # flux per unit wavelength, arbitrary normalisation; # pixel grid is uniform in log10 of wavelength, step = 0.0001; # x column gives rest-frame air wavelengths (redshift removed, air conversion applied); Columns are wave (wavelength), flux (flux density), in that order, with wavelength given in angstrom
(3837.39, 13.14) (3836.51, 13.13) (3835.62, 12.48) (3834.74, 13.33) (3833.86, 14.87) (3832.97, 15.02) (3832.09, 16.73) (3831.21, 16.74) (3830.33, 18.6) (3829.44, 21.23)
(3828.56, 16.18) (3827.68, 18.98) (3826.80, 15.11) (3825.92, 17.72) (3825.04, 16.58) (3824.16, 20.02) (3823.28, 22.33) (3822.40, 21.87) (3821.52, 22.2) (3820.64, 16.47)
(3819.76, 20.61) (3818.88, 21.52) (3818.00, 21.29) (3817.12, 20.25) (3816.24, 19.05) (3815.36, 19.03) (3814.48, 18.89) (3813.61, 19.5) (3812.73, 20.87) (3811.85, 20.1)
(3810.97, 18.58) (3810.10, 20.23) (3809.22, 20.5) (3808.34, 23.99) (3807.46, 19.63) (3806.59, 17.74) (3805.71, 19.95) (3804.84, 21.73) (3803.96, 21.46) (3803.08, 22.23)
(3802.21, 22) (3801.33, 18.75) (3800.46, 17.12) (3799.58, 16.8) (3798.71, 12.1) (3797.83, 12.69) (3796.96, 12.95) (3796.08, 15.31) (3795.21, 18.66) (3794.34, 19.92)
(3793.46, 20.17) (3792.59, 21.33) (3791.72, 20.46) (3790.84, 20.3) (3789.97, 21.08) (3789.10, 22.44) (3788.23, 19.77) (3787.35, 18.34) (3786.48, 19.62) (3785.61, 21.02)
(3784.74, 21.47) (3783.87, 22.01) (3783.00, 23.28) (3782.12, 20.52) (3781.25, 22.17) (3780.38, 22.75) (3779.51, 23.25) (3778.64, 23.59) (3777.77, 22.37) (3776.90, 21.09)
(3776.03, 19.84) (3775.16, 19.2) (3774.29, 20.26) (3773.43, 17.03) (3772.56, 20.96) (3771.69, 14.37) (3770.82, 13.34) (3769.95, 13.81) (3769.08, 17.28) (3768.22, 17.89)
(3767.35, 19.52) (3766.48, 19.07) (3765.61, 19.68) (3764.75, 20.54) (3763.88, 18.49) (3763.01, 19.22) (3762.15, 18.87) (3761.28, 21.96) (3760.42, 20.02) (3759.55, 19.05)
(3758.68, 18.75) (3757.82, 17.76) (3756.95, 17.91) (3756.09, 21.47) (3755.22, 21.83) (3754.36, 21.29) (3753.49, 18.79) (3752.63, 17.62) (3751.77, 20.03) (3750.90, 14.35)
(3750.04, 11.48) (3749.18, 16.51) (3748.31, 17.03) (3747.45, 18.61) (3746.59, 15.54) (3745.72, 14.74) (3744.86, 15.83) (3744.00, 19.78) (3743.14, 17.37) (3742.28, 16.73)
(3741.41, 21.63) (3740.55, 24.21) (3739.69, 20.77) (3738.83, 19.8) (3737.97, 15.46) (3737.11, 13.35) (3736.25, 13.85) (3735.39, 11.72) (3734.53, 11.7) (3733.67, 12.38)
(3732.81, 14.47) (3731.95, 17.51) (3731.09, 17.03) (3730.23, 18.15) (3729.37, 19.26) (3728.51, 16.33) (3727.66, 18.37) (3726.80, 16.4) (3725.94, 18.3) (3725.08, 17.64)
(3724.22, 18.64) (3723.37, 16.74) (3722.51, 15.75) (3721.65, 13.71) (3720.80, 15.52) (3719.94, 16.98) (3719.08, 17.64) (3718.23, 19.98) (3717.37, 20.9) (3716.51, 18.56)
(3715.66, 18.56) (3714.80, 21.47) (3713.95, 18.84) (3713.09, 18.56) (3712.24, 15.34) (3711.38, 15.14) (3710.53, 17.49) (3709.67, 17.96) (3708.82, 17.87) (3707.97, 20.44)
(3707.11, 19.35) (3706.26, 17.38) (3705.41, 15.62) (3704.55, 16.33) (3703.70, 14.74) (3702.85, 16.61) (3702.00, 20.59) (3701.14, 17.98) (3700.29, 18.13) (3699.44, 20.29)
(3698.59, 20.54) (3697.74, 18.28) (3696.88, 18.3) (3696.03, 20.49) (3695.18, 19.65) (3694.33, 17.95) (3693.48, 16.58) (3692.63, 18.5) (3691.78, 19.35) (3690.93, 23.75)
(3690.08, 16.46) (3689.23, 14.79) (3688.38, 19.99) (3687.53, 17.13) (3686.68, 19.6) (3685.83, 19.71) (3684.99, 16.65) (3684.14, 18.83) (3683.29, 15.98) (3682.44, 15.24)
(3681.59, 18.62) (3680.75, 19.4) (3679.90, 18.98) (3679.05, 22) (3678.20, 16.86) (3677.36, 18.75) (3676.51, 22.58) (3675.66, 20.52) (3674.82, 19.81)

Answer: -1.6 angstrom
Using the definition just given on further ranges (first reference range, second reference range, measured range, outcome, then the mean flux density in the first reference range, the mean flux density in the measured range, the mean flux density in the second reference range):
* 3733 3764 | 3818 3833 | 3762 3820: -3.9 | 17.6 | 19.6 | 18.9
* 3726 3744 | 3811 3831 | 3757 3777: -0.8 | 16.9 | 18.6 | 19.4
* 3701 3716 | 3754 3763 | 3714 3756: 3.4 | 17.8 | 17.3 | 19.9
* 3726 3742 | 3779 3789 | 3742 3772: 1.5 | 16.8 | 17.9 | 21.3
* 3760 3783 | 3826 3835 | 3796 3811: -0.5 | 19.6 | 18.6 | 16.8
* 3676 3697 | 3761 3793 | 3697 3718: 0.8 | 18.7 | 18.2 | 19.9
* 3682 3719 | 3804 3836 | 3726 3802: 1.0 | 18.3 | 18.4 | 18.9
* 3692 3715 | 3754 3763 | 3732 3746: 2.0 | 18.1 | 16.5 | 19.9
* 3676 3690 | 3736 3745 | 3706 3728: 0.6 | 18.4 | 17.8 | 18.2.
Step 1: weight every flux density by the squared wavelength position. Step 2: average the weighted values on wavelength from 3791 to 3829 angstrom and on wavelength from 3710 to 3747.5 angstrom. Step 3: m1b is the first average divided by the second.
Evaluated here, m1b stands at 1.16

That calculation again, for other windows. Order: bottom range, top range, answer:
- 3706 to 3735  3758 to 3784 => 1.16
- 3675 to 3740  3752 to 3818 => 1.15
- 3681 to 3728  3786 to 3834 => 1.12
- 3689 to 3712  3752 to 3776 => 1.07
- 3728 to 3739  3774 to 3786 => 1.44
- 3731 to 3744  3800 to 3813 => 1.27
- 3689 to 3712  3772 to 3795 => 1.20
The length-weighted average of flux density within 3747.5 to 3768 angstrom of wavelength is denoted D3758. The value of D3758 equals 18.7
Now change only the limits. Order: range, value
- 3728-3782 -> 18.2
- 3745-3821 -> 19.2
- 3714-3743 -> 17.3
